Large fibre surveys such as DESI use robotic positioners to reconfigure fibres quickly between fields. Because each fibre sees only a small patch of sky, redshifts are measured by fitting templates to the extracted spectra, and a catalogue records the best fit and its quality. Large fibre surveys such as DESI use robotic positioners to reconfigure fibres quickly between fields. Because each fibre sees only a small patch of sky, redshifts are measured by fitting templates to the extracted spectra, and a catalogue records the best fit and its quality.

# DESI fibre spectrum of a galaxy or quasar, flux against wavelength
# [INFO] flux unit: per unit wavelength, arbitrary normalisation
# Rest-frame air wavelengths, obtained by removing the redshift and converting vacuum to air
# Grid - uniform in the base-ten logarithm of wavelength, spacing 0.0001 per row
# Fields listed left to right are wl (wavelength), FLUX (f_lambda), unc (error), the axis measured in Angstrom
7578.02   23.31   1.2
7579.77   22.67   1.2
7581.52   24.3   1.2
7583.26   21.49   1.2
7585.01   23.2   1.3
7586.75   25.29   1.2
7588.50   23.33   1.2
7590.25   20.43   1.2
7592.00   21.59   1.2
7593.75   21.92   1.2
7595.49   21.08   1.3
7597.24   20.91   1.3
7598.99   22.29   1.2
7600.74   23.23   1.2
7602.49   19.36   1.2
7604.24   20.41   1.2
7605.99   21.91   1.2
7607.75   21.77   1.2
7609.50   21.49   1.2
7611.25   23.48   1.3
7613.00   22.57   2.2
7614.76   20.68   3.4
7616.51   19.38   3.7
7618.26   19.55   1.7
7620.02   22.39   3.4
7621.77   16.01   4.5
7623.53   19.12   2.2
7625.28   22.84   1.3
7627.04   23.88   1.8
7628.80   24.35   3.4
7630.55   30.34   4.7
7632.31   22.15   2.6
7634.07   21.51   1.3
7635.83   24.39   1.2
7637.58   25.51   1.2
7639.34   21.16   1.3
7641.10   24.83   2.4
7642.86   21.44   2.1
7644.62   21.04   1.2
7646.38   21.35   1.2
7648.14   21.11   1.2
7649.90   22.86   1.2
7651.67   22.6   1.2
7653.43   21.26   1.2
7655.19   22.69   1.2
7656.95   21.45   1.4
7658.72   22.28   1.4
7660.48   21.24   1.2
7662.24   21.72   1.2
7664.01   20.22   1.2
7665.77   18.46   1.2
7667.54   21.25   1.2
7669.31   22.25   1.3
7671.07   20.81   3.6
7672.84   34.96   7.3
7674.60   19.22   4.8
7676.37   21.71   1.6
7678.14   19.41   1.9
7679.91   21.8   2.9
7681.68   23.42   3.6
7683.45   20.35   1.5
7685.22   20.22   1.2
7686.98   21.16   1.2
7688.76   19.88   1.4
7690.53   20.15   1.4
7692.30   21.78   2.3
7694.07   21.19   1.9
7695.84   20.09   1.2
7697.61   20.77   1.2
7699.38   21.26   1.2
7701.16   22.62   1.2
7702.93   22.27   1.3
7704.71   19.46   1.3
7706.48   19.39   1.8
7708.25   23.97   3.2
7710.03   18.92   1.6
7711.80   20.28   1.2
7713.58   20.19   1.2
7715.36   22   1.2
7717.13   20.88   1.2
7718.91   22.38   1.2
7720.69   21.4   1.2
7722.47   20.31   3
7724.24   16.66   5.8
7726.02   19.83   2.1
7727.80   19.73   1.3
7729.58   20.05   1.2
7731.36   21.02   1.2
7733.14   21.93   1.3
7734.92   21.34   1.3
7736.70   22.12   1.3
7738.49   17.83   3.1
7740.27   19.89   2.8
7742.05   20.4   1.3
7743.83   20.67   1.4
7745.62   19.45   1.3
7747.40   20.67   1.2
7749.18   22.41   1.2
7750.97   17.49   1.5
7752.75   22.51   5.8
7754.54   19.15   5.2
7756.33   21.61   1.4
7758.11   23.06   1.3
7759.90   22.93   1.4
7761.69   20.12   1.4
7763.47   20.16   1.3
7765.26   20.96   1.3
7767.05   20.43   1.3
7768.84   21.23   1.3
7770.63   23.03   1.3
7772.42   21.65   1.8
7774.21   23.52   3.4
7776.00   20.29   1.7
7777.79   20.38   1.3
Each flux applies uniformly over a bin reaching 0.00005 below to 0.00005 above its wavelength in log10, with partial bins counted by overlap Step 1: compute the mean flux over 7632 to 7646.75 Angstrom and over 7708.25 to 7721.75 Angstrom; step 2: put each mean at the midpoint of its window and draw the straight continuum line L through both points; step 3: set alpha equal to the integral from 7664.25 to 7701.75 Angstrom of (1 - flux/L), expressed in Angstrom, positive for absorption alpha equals 0.4 Angstrom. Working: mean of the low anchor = 22.7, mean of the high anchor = 21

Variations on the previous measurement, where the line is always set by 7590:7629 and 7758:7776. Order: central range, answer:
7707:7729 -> 0.99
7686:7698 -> 0.41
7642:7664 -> -0.33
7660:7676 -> -0.63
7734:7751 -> 0.92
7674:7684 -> 0.17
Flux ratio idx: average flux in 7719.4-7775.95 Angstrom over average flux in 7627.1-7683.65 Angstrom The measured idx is 0.92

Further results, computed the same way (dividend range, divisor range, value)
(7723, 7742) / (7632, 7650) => 0.89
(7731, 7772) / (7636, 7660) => 0.94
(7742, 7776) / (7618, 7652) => 0.94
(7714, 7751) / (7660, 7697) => 0.95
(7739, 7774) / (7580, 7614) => 0.95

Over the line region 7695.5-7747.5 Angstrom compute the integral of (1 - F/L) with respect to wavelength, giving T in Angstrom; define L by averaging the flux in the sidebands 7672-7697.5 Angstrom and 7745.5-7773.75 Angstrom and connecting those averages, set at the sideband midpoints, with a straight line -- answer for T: 2.1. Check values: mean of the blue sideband 21.8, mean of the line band 20.6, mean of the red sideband 21.1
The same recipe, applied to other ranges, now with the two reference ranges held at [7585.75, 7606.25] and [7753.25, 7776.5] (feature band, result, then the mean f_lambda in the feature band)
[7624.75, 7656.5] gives -1.9 Angstrom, 23.1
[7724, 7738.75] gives 0.8 Angstrom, 20.3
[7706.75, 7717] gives 0.3 Angstrom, 21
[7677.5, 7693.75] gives 0.5 Angstrom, 20.9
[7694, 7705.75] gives 0.3 Angstrom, 21.1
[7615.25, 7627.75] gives 0.8 Angstrom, 20.4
